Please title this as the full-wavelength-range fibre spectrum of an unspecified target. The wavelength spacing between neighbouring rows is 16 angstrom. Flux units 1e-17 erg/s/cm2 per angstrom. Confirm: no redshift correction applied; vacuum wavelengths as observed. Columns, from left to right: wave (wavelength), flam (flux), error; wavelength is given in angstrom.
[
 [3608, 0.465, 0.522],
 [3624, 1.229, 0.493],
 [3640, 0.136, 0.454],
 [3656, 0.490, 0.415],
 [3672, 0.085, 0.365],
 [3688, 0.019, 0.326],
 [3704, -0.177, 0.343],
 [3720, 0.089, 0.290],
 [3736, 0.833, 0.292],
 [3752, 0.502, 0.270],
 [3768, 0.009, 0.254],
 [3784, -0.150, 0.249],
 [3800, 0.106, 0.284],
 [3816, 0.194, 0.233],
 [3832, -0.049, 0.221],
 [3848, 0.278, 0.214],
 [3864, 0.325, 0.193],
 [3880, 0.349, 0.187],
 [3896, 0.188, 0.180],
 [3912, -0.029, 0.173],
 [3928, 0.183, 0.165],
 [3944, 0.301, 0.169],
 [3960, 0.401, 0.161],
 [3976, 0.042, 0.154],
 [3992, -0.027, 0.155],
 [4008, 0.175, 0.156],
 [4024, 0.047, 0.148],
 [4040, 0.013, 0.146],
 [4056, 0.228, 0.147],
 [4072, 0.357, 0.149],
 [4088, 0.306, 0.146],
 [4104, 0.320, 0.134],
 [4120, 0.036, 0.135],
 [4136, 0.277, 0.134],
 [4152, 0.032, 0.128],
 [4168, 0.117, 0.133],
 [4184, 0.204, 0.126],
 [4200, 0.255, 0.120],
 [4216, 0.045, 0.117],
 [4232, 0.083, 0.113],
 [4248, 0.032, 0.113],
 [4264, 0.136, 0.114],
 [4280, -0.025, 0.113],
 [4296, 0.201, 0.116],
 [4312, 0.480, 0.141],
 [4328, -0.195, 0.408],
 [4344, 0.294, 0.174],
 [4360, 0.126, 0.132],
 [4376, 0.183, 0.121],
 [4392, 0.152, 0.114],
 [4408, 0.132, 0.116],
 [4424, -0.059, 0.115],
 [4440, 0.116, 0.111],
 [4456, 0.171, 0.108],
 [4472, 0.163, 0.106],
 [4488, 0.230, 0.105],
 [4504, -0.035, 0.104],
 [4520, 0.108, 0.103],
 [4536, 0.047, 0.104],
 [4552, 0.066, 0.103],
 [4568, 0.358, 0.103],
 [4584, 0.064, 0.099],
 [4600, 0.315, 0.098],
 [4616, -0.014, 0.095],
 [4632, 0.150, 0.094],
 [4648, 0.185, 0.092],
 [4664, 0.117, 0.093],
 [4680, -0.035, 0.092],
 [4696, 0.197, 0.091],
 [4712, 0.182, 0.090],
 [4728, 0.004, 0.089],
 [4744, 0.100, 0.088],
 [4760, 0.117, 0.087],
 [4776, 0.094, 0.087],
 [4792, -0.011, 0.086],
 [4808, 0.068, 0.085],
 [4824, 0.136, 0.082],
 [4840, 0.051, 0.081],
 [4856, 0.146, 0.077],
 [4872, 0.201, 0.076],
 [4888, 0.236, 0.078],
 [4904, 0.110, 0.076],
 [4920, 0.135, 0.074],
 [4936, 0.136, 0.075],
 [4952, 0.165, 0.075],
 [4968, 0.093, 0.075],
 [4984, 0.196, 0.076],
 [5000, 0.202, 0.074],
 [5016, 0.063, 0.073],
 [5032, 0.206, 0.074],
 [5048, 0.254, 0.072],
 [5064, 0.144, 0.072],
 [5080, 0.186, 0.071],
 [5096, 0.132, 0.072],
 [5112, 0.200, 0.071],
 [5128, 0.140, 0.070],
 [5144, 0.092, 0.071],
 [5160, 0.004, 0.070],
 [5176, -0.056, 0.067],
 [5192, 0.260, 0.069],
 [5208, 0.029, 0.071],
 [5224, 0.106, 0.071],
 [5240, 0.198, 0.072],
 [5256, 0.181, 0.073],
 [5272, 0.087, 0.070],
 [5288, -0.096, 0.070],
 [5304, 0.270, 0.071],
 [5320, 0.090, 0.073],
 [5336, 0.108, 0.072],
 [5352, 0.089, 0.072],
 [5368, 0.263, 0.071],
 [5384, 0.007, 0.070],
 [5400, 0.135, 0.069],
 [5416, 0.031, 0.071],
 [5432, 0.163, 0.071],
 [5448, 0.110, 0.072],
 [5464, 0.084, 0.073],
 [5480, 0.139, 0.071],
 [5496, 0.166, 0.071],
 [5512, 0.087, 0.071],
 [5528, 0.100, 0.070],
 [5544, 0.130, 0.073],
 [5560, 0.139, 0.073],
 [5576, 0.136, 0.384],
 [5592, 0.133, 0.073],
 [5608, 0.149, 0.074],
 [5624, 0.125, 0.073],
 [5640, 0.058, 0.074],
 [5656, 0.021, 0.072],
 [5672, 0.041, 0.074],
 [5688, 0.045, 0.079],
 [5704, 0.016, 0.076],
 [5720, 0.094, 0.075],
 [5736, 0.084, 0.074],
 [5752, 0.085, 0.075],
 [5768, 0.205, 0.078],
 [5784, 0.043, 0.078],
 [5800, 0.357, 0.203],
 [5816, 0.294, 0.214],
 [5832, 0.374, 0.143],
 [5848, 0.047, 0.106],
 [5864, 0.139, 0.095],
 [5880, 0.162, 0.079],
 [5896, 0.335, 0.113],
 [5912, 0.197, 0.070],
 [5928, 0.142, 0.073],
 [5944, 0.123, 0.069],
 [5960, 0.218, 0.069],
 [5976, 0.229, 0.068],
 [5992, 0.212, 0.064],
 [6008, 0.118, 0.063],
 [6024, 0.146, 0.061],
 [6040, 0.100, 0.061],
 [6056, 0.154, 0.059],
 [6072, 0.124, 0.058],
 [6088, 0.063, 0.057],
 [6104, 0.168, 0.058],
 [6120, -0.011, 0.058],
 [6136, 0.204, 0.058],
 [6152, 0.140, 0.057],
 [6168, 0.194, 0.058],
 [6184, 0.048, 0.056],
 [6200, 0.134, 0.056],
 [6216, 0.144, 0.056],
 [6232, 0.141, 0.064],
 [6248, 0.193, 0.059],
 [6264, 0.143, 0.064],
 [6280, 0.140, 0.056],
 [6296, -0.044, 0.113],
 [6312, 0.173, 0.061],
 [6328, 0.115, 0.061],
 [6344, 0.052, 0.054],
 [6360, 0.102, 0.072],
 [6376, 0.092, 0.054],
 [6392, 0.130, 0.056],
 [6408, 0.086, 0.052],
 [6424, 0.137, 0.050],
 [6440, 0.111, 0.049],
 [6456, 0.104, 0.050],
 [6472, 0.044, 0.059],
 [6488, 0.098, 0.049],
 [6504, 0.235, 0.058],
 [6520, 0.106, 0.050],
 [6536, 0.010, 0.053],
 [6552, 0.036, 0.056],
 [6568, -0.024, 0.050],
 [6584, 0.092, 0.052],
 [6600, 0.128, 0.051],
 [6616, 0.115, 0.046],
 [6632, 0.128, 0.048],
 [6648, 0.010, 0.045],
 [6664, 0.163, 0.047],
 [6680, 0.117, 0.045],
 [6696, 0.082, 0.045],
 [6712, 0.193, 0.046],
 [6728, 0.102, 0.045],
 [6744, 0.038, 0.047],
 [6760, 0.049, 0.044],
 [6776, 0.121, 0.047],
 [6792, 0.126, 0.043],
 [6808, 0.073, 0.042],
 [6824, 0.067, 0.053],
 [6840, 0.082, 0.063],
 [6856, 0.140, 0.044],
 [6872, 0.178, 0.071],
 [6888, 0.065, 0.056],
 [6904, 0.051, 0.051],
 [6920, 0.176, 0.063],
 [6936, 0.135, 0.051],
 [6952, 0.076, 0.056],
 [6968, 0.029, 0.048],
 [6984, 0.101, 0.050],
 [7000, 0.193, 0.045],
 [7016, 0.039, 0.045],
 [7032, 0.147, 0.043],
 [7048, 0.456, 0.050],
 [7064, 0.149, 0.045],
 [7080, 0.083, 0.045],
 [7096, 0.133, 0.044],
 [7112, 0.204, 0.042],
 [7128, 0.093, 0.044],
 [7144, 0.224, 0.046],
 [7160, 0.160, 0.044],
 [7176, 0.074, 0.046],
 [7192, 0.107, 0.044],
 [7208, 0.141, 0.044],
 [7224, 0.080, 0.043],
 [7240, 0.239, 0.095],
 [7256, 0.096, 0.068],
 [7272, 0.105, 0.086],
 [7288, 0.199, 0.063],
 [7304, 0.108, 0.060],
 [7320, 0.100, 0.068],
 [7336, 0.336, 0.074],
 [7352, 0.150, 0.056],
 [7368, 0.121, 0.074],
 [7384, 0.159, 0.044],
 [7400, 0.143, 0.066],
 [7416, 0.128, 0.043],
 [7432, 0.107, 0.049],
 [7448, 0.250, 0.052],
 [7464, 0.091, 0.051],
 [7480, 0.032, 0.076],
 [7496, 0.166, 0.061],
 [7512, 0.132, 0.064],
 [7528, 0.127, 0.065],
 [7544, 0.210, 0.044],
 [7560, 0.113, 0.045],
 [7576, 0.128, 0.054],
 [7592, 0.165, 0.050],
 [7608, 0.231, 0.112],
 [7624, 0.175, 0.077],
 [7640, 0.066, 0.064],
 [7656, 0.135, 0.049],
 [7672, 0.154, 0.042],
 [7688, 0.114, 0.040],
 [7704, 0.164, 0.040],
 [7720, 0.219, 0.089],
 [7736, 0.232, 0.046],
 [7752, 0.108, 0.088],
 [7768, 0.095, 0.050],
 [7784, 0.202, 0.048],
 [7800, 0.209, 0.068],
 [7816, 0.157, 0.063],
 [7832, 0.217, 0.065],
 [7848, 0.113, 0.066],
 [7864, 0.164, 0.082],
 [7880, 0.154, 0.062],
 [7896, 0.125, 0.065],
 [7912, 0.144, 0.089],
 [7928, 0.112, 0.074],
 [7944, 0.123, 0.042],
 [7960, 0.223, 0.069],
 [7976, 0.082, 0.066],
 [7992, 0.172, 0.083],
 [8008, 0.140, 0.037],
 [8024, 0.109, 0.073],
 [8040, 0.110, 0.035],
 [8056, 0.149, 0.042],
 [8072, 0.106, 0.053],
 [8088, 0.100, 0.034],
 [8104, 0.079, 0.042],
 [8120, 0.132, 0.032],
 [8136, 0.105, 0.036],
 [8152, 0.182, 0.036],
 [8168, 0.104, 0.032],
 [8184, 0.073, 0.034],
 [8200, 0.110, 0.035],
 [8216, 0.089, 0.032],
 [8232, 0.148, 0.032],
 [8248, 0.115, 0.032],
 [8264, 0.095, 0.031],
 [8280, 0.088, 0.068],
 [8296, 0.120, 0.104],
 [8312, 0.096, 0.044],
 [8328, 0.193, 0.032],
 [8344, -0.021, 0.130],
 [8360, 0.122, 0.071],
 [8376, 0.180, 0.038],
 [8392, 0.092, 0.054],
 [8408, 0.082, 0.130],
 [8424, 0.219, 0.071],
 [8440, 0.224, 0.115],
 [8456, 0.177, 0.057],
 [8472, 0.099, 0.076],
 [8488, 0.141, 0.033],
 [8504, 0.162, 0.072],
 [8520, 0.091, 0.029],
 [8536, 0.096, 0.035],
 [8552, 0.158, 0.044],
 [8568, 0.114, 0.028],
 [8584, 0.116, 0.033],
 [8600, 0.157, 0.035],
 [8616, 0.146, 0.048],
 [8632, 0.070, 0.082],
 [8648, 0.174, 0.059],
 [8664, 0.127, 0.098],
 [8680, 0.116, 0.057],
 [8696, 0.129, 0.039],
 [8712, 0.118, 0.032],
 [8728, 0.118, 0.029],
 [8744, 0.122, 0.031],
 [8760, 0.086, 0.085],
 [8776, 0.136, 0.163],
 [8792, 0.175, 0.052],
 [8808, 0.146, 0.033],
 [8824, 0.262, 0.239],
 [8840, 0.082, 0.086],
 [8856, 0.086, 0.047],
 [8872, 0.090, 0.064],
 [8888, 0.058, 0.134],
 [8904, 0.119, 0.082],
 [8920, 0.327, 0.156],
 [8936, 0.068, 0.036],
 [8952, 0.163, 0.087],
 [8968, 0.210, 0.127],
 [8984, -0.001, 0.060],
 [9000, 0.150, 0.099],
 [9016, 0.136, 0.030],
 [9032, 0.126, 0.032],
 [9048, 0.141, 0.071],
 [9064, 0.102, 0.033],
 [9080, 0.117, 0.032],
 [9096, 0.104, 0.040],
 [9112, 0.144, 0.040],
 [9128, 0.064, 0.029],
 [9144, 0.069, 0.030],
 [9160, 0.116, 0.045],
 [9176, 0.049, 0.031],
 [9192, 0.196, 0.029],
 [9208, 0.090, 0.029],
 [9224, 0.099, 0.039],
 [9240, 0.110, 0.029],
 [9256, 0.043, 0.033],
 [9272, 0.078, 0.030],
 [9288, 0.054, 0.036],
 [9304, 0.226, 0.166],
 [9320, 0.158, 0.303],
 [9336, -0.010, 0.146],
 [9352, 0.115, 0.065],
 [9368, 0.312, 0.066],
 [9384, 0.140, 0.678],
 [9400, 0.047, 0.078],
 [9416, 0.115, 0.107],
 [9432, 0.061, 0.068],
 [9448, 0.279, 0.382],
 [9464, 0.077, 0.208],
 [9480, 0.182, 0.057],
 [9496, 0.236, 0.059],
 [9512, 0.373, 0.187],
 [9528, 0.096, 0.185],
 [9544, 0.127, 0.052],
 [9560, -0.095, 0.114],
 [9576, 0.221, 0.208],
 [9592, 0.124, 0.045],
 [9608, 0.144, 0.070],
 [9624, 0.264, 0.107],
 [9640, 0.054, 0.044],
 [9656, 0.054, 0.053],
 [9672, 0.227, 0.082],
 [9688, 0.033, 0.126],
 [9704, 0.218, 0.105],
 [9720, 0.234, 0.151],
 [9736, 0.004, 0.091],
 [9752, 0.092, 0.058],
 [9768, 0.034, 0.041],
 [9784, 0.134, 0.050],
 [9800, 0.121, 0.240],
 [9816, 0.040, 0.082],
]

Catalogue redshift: 0.89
